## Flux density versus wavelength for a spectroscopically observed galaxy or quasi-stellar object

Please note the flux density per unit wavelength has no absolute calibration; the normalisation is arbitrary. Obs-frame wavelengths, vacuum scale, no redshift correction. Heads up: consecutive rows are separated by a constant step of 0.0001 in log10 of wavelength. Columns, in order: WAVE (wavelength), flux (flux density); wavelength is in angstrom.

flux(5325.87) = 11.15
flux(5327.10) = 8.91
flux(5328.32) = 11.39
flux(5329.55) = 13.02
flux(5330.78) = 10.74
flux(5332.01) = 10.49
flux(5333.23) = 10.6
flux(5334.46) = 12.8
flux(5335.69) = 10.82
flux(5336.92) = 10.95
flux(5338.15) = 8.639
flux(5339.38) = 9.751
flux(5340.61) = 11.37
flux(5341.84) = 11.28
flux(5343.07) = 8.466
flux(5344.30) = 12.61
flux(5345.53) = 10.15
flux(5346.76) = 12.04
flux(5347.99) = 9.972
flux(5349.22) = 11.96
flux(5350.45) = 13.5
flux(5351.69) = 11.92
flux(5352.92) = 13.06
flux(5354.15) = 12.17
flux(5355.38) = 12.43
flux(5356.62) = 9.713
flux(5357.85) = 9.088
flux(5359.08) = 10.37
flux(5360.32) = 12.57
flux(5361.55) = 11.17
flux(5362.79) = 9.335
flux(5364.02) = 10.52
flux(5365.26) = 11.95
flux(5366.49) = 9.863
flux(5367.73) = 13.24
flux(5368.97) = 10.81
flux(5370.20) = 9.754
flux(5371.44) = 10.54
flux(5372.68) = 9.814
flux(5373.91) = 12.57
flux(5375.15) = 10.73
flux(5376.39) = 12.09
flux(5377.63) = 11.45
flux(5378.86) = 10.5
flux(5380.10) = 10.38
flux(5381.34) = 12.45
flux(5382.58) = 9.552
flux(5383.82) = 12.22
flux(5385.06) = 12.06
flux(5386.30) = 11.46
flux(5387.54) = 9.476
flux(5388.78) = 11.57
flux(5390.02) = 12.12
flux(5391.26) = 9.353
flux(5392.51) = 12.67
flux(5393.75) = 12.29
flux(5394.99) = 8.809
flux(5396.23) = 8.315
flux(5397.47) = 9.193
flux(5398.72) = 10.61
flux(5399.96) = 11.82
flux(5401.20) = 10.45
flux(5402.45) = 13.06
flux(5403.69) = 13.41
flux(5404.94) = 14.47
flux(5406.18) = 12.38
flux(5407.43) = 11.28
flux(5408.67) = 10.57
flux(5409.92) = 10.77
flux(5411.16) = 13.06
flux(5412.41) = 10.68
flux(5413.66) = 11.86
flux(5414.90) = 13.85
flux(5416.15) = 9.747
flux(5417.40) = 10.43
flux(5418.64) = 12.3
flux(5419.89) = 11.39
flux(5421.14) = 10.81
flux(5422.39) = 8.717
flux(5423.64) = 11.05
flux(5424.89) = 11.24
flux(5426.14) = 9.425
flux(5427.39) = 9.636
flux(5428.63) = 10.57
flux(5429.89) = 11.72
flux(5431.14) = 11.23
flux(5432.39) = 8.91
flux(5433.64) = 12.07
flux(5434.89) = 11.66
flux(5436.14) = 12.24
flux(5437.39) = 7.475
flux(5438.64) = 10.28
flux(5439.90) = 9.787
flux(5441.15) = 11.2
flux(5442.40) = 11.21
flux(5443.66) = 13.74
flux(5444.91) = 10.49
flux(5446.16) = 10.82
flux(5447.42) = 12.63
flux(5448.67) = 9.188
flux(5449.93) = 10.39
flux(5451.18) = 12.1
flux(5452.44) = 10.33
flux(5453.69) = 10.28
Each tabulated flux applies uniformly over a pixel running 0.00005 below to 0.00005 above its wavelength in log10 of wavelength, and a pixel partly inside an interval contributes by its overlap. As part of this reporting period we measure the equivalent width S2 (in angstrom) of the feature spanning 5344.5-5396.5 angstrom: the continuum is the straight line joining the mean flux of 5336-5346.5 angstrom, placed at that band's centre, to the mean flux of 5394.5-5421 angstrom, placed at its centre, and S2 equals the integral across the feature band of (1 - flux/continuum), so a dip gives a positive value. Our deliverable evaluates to -1.3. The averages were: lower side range 10.5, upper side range 11.4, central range 11.1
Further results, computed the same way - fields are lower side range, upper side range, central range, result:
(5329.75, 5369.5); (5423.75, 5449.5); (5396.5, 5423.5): -1.35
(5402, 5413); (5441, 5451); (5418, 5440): 2.00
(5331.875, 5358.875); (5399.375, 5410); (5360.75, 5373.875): 0.74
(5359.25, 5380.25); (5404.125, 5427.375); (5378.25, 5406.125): -0.15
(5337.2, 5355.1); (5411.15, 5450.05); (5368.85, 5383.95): 0.21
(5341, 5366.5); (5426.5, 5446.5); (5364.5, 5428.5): -0.87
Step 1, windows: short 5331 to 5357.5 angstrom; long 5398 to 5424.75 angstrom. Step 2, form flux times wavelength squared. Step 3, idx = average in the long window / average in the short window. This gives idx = 1.1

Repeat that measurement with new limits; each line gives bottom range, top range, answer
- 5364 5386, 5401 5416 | 1.10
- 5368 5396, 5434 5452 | 1.02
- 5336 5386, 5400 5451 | 1.03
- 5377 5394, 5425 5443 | 0.96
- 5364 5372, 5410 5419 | 1.08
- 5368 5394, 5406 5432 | 1.00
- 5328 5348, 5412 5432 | 1.03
